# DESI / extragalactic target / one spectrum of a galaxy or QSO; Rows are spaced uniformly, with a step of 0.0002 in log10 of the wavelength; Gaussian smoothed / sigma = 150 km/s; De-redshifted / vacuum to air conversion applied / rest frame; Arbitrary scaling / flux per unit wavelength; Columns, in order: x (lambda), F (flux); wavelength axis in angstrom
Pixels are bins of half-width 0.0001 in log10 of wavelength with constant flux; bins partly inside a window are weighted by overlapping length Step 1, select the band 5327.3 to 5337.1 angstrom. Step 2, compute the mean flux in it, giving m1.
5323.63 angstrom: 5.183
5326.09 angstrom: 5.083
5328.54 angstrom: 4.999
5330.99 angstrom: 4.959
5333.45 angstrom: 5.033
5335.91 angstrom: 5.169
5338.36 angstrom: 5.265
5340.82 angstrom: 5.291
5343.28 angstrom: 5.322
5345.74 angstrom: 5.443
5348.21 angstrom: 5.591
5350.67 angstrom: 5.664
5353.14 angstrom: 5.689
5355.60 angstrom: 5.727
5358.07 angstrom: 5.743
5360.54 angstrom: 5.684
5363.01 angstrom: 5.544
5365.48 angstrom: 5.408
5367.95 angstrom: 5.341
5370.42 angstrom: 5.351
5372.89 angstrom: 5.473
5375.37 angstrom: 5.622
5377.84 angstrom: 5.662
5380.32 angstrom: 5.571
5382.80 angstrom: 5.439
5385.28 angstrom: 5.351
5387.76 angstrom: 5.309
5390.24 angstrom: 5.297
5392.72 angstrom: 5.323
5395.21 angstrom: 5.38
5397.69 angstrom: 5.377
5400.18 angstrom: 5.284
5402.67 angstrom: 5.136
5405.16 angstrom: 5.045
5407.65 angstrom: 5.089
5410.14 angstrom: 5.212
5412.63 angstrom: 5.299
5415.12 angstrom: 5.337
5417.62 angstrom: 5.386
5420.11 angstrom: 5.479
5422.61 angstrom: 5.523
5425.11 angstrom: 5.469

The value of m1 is 5.04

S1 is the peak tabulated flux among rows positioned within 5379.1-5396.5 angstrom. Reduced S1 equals 5.571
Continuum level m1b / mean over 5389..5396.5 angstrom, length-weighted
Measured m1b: 5.34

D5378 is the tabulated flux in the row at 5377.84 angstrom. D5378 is 5.662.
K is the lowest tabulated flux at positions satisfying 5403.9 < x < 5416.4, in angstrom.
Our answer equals 5.045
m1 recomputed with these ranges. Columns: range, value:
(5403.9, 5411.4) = 5.12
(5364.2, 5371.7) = 5.37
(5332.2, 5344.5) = 5.22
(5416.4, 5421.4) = 5.44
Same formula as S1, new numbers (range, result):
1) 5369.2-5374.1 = 5.473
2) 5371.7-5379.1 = 5.662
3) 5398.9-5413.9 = 5.299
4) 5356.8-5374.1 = 5.743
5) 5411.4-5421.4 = 5.479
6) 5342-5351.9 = 5.664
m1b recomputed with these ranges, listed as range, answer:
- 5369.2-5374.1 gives 5.42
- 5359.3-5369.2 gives 5.49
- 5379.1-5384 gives 5.5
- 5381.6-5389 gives 5.37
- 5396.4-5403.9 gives 5.27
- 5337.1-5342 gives 5.28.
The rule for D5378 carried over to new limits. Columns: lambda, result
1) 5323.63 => 5.183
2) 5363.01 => 5.544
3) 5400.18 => 5.284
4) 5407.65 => 5.089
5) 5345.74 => 5.443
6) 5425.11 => 5.469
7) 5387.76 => 5.309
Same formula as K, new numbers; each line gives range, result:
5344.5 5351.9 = 5.443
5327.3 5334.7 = 4.959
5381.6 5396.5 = 5.297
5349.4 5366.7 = 5.408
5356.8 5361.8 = 5.684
